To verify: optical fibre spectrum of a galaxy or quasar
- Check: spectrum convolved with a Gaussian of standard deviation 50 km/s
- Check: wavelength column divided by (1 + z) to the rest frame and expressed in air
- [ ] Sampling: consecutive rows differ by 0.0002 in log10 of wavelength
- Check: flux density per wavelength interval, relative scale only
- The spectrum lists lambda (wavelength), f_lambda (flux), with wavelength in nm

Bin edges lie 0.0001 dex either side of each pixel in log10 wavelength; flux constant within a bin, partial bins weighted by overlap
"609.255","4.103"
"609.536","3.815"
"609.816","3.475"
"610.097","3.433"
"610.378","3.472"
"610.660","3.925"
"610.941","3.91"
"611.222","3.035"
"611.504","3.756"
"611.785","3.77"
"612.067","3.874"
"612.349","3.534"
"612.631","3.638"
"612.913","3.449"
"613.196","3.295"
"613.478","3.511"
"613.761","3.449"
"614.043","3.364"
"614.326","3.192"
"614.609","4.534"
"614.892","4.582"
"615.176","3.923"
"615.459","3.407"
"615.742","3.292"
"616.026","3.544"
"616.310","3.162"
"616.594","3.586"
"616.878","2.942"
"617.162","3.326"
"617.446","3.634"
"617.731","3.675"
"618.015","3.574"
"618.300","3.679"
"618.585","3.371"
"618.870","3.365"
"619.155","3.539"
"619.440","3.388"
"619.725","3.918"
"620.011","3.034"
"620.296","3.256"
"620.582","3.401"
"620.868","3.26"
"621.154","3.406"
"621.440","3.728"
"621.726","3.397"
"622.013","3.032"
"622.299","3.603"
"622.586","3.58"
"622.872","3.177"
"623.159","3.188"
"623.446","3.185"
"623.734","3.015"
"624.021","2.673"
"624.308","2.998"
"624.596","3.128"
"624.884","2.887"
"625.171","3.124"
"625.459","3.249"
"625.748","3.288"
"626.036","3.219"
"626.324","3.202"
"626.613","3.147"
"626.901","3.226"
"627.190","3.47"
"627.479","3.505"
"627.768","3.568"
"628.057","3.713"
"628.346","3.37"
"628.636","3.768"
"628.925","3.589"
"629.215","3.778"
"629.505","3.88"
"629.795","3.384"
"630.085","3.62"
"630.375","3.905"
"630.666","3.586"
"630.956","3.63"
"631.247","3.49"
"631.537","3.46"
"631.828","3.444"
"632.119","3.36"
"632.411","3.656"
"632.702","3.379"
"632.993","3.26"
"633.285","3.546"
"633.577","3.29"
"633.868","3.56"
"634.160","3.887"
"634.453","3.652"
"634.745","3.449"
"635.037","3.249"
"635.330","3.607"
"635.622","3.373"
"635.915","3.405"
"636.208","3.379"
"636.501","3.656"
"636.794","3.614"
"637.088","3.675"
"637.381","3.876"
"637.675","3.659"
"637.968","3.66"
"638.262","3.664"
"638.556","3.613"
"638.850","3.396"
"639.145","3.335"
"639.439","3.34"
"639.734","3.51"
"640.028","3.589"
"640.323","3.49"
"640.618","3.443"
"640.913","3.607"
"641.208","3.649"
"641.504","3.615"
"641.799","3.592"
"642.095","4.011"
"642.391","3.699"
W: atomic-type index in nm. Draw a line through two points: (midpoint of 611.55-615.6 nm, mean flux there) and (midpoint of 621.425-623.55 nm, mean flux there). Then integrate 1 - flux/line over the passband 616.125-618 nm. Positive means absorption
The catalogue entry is 0.08 nm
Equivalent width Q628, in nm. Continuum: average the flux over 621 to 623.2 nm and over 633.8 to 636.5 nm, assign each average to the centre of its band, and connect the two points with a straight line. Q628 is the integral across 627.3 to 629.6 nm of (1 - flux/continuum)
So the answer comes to -0.12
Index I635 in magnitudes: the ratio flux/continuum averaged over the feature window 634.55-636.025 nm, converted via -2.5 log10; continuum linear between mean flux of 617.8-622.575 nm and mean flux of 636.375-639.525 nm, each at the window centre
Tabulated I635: 0.045 mag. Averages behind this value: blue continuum 3.44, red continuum 3.59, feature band 3.43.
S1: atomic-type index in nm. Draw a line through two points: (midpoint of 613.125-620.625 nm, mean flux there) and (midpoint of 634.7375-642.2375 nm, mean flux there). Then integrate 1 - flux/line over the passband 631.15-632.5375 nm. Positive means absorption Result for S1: 0.03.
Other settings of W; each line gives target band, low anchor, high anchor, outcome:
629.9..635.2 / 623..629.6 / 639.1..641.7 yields -0.19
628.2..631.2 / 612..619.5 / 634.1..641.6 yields -0.08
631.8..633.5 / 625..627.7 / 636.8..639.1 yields 0.02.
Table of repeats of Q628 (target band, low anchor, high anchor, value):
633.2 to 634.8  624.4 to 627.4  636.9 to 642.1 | -0.07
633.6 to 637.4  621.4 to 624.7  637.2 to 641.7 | -0.08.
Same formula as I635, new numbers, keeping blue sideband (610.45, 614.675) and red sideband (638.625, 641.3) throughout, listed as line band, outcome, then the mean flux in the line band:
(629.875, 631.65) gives -0.03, 3.61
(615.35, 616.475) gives 0.07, 3.35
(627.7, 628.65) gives -0.02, 3.58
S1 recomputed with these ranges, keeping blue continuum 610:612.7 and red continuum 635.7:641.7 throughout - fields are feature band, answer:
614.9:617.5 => 0.106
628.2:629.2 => -0.004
